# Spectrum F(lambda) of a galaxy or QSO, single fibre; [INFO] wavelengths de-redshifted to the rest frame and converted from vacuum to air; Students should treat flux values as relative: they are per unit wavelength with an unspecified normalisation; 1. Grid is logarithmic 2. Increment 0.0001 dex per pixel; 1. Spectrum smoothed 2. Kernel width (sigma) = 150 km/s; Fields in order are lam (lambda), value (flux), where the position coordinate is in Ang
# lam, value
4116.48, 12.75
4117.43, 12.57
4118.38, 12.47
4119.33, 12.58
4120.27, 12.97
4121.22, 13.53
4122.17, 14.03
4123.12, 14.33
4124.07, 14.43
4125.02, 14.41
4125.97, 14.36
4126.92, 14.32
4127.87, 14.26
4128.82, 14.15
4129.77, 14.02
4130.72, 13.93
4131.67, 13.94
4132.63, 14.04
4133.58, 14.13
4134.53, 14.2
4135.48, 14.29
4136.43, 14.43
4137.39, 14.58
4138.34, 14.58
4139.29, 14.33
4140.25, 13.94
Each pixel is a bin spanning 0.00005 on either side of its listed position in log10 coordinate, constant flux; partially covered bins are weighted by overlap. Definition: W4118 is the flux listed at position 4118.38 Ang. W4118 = 12.47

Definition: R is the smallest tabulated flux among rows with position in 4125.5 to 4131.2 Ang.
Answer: 13.93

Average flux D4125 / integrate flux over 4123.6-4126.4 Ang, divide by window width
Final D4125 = 14.4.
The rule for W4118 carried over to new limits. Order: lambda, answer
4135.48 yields 14.29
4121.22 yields 13.53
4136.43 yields 14.43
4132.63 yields 14.04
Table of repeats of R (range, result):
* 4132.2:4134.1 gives 14.04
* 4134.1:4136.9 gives 14.2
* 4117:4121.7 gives 12.47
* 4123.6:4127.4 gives 14.32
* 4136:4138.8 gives 14.43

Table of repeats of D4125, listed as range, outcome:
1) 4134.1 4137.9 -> 14.4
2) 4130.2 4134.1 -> 14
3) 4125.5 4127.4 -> 14.3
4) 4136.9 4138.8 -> 14.5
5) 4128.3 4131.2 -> 14.1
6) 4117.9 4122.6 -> 13.1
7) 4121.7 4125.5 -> 14.3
